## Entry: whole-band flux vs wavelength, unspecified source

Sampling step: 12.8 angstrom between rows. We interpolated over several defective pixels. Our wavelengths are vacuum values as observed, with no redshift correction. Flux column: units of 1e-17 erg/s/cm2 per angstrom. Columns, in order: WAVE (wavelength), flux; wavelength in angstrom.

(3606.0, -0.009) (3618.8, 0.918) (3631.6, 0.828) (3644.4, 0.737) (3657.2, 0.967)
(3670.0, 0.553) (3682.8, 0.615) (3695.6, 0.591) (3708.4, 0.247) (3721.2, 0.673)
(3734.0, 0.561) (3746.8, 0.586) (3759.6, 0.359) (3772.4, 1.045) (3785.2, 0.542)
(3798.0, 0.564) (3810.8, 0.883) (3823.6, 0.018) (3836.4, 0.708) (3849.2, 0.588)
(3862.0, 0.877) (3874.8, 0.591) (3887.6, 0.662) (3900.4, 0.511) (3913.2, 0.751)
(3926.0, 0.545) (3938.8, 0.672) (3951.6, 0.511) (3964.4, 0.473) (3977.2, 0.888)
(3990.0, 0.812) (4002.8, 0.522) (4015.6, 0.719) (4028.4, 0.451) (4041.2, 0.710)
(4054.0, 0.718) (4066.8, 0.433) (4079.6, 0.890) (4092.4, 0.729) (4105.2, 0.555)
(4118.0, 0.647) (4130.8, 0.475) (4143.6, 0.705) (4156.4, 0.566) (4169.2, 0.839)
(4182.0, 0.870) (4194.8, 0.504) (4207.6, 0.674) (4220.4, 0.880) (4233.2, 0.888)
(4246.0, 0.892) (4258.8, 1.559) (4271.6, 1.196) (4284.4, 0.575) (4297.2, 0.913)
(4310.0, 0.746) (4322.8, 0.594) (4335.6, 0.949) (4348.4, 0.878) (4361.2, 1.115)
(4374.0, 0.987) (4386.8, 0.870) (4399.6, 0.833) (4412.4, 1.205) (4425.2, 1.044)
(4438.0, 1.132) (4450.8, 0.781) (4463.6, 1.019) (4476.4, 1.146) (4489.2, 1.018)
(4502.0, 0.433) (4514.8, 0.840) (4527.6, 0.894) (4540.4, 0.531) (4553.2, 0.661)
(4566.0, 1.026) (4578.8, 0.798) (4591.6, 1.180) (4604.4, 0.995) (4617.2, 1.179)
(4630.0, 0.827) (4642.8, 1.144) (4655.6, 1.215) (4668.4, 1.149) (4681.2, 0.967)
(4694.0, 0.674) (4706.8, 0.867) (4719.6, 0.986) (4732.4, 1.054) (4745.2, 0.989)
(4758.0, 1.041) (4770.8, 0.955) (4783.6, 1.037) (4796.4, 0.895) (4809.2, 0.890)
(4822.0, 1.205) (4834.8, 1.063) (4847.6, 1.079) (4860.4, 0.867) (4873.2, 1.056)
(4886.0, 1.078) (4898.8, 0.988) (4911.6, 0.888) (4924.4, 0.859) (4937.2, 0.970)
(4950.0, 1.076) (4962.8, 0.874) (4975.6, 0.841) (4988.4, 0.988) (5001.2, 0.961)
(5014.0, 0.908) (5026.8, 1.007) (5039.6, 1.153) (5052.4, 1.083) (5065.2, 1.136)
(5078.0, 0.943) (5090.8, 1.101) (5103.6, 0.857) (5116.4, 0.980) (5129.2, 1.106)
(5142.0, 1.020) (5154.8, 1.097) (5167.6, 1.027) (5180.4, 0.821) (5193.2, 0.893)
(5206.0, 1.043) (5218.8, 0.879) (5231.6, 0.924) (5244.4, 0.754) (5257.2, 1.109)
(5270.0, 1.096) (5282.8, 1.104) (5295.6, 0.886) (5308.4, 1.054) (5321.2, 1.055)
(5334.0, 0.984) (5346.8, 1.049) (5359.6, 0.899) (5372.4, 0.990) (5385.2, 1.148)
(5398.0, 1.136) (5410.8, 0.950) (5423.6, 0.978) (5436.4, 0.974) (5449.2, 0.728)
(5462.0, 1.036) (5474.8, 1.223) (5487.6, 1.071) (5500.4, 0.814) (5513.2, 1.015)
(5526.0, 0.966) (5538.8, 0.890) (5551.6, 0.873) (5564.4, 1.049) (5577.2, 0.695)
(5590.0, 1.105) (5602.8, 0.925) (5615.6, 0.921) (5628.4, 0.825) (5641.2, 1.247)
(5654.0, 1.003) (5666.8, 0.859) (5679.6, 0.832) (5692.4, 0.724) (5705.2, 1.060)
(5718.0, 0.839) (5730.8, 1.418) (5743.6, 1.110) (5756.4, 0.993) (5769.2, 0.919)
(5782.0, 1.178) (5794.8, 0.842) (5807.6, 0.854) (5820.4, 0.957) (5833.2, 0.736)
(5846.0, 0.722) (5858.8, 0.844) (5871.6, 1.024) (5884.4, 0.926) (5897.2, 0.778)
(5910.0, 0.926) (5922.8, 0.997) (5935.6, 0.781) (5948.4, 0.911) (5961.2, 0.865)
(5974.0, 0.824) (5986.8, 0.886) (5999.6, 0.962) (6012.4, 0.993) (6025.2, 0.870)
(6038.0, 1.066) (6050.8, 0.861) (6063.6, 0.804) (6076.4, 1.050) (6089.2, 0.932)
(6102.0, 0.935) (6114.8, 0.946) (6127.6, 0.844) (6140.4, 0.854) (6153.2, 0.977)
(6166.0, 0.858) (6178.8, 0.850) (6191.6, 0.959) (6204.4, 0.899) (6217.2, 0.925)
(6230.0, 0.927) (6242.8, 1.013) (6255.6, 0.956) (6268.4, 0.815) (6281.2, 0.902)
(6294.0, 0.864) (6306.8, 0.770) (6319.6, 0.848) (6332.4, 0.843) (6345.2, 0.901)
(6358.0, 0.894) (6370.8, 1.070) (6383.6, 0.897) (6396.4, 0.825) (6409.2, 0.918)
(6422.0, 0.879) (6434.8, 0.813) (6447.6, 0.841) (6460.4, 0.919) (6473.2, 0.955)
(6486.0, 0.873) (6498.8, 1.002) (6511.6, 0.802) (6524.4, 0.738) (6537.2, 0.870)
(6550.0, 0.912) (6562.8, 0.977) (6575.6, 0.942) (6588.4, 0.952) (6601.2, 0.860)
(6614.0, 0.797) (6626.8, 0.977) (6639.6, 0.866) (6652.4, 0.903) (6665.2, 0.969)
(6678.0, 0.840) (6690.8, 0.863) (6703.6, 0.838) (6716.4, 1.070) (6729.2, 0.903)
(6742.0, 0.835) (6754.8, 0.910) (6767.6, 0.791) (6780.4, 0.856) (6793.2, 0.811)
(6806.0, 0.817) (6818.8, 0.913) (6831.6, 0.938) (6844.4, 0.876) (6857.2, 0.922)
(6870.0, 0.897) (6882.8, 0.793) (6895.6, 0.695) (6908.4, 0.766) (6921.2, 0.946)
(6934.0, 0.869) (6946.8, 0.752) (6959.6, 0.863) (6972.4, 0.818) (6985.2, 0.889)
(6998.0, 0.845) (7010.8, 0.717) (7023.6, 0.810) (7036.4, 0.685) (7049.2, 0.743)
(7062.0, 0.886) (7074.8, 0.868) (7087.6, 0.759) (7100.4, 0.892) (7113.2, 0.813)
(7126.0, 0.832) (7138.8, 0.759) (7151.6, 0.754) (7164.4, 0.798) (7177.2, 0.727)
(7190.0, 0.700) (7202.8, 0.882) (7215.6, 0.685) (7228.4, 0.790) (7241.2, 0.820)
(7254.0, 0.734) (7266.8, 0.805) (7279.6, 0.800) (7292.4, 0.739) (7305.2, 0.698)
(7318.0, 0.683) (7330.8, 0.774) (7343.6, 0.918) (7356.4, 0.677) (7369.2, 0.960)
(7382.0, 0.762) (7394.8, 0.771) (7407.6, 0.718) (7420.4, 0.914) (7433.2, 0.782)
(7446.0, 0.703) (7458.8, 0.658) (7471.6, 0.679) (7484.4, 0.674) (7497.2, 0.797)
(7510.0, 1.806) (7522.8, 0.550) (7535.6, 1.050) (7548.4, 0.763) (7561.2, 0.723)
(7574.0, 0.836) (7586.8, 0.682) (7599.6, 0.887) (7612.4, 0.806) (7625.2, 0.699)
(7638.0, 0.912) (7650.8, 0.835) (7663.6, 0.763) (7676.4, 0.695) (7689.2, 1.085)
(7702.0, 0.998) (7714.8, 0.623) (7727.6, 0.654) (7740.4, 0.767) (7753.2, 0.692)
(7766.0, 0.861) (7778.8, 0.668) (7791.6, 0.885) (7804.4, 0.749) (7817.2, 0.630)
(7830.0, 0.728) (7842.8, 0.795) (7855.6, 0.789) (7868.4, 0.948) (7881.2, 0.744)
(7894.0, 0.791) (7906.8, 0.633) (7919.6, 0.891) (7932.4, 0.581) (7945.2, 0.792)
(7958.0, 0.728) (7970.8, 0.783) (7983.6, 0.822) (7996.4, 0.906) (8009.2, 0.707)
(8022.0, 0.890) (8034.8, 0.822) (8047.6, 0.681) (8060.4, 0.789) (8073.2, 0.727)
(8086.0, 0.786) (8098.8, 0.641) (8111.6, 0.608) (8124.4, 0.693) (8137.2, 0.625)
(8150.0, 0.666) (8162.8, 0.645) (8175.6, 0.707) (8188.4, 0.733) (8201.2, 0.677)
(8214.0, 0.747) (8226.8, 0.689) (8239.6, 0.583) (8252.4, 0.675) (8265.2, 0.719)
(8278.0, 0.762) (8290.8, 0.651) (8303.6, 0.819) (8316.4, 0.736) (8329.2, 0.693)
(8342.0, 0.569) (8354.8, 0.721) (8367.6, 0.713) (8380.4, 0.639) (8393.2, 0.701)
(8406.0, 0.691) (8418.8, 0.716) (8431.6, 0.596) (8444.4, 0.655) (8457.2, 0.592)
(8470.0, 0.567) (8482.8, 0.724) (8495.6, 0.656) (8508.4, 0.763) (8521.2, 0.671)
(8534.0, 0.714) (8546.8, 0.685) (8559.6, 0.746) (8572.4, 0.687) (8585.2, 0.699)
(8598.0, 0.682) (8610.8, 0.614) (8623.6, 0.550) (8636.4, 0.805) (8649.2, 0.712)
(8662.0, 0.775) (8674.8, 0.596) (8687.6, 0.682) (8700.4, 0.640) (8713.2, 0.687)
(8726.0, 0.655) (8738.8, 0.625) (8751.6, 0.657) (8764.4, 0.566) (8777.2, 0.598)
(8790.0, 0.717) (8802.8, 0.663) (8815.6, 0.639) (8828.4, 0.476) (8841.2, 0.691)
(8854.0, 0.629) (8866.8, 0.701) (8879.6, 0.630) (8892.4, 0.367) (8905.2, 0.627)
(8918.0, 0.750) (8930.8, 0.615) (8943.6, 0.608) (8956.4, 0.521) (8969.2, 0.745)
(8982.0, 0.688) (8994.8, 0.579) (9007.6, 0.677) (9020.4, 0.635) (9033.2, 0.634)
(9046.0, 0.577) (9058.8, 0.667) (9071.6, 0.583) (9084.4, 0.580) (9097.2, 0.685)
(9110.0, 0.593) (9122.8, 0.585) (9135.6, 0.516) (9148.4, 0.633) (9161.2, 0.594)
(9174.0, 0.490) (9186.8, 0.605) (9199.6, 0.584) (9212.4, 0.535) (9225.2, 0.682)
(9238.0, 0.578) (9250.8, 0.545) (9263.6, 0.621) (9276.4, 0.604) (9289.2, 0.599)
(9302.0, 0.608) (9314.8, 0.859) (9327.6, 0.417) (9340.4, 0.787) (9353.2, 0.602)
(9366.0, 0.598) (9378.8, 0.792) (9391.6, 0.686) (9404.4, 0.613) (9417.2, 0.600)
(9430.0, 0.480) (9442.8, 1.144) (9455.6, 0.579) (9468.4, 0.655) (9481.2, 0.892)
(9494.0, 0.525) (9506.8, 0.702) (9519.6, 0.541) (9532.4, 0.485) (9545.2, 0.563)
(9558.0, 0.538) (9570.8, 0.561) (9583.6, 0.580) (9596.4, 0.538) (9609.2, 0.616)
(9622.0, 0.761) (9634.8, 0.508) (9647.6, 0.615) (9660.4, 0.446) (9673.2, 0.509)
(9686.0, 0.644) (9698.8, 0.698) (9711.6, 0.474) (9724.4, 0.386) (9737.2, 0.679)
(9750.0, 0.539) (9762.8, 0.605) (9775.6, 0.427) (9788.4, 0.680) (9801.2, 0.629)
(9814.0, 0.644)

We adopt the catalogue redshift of 0.14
